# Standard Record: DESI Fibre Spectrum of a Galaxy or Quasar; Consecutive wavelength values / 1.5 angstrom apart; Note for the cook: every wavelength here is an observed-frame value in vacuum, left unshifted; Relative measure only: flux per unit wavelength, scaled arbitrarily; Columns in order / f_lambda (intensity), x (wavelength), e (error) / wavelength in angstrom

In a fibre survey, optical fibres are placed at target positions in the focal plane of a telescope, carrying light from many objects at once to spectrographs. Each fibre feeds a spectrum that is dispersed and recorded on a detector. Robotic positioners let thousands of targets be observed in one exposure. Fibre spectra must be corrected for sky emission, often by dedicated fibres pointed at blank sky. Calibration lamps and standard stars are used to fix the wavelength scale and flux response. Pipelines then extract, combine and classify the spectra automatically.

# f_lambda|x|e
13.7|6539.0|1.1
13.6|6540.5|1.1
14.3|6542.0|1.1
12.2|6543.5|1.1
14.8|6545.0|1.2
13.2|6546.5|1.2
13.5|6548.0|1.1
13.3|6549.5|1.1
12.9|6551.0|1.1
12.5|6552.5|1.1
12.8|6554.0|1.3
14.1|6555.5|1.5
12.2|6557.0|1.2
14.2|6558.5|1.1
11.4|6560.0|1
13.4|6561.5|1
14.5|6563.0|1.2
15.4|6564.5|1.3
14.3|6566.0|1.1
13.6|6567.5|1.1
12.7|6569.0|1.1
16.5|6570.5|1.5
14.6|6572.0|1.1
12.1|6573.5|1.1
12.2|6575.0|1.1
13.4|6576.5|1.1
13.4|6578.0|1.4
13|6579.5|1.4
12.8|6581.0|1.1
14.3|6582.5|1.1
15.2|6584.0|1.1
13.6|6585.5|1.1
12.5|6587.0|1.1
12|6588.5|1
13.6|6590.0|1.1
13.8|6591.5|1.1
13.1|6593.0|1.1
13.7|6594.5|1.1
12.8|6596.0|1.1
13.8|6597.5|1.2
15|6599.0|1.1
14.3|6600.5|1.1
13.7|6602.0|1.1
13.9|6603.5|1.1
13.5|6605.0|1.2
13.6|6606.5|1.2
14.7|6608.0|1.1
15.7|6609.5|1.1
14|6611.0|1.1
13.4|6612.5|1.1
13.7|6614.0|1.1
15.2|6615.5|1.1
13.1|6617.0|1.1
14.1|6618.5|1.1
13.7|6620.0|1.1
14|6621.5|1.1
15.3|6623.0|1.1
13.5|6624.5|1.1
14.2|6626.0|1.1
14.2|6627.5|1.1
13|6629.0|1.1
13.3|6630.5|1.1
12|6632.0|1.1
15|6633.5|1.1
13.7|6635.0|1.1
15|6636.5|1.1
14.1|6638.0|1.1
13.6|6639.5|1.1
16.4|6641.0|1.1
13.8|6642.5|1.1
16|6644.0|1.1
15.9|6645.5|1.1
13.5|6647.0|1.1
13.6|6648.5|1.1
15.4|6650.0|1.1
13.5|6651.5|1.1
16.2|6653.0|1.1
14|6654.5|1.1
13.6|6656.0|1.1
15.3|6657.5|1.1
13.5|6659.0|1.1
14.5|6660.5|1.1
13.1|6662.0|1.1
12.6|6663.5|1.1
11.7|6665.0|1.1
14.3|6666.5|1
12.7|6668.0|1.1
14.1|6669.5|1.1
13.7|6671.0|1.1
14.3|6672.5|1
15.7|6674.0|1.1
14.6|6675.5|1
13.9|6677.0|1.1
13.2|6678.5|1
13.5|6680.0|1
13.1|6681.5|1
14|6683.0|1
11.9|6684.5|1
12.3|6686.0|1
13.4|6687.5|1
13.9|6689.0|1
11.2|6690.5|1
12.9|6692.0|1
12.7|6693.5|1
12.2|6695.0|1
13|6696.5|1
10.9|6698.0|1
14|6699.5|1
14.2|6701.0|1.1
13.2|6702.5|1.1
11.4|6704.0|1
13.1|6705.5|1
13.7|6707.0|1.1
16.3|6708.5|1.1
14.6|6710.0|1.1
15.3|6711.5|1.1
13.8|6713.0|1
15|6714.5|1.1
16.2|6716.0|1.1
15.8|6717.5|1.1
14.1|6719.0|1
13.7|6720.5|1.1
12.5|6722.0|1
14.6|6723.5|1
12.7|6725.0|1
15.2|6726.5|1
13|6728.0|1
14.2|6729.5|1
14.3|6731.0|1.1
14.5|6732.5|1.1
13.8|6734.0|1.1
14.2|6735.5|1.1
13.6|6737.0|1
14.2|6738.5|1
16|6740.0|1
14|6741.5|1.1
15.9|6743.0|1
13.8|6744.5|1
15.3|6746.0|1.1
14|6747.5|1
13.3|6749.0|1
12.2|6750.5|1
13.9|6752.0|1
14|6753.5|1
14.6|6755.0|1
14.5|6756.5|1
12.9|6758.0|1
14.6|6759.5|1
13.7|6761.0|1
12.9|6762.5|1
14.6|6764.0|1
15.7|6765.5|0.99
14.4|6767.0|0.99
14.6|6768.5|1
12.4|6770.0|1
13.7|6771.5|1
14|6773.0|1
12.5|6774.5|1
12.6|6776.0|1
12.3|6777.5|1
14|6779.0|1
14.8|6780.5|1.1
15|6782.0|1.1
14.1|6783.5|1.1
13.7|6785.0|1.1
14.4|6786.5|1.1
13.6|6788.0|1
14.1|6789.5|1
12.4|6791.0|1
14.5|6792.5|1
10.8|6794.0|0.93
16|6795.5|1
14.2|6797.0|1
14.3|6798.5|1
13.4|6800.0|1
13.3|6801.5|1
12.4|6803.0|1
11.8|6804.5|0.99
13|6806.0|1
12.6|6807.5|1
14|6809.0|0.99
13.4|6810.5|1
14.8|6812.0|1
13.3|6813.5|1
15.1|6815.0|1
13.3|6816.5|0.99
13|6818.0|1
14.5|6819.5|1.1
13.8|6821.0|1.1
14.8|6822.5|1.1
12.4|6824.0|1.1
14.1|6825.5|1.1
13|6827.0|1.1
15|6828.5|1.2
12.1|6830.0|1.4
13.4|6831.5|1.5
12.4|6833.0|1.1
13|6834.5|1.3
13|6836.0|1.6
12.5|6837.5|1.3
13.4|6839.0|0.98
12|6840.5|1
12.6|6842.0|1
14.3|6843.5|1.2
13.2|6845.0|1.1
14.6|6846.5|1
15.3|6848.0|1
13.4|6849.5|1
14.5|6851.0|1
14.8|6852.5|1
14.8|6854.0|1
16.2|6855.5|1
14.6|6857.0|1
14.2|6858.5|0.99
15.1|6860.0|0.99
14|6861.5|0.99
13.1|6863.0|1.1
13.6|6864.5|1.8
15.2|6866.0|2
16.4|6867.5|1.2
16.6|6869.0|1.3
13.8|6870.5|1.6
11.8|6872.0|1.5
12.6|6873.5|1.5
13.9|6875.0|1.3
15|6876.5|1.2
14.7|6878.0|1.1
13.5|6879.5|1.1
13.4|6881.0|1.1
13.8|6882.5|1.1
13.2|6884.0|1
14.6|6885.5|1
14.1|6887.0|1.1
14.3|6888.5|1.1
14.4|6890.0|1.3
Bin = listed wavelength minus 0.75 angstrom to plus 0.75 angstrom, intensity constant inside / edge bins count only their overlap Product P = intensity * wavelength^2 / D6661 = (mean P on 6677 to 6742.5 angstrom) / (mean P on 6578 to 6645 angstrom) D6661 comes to 1.0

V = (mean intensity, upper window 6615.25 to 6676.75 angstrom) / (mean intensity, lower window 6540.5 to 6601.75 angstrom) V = 1.04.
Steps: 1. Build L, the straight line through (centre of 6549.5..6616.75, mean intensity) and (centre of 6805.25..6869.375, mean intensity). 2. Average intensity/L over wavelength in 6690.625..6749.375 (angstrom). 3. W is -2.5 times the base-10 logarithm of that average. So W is -0.01 mag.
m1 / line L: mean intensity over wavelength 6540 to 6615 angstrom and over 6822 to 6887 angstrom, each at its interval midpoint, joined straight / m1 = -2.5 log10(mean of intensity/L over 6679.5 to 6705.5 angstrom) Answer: 0.08 mag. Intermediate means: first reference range 13.6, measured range 12.8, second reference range 13.9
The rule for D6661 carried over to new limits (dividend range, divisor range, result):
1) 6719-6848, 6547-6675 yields 1.04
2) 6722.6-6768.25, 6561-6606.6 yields 1.09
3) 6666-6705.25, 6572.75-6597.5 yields 1.03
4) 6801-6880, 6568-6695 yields 1.06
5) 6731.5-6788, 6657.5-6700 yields 1.08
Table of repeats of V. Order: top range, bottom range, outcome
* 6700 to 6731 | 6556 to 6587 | 1.04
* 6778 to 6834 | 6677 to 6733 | 1.00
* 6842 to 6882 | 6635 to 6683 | 1.01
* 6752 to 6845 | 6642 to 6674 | 0.96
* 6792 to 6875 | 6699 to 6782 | 0.98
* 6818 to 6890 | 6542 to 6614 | 1.02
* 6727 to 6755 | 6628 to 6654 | 0.99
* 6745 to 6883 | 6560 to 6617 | 1.00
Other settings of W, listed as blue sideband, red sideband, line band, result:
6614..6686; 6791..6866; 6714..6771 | -0.03 mag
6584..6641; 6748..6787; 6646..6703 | 0.03 mag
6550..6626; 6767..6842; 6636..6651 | -0.08 mag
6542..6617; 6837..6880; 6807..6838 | 0.04 mag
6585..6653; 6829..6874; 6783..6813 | 0.03 mag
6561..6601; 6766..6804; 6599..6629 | -0.03 mag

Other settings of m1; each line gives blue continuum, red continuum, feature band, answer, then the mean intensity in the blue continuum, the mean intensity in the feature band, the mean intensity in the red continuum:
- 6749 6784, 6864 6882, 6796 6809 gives 0.06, 13.8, 13.2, 14.2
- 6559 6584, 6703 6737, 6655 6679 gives 0.01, 13.7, 13.8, 14.2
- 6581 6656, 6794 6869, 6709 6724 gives -0.05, 14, 14.6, 13.8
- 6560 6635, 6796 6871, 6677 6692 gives 0.07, 13.8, 13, 13.8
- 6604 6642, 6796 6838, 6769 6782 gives 0.01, 14.1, 13.4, 13.4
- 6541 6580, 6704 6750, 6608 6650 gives -0.03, 13.5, 14.2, 14.3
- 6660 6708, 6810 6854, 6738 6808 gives -0.03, 13.2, 13.8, 13.6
